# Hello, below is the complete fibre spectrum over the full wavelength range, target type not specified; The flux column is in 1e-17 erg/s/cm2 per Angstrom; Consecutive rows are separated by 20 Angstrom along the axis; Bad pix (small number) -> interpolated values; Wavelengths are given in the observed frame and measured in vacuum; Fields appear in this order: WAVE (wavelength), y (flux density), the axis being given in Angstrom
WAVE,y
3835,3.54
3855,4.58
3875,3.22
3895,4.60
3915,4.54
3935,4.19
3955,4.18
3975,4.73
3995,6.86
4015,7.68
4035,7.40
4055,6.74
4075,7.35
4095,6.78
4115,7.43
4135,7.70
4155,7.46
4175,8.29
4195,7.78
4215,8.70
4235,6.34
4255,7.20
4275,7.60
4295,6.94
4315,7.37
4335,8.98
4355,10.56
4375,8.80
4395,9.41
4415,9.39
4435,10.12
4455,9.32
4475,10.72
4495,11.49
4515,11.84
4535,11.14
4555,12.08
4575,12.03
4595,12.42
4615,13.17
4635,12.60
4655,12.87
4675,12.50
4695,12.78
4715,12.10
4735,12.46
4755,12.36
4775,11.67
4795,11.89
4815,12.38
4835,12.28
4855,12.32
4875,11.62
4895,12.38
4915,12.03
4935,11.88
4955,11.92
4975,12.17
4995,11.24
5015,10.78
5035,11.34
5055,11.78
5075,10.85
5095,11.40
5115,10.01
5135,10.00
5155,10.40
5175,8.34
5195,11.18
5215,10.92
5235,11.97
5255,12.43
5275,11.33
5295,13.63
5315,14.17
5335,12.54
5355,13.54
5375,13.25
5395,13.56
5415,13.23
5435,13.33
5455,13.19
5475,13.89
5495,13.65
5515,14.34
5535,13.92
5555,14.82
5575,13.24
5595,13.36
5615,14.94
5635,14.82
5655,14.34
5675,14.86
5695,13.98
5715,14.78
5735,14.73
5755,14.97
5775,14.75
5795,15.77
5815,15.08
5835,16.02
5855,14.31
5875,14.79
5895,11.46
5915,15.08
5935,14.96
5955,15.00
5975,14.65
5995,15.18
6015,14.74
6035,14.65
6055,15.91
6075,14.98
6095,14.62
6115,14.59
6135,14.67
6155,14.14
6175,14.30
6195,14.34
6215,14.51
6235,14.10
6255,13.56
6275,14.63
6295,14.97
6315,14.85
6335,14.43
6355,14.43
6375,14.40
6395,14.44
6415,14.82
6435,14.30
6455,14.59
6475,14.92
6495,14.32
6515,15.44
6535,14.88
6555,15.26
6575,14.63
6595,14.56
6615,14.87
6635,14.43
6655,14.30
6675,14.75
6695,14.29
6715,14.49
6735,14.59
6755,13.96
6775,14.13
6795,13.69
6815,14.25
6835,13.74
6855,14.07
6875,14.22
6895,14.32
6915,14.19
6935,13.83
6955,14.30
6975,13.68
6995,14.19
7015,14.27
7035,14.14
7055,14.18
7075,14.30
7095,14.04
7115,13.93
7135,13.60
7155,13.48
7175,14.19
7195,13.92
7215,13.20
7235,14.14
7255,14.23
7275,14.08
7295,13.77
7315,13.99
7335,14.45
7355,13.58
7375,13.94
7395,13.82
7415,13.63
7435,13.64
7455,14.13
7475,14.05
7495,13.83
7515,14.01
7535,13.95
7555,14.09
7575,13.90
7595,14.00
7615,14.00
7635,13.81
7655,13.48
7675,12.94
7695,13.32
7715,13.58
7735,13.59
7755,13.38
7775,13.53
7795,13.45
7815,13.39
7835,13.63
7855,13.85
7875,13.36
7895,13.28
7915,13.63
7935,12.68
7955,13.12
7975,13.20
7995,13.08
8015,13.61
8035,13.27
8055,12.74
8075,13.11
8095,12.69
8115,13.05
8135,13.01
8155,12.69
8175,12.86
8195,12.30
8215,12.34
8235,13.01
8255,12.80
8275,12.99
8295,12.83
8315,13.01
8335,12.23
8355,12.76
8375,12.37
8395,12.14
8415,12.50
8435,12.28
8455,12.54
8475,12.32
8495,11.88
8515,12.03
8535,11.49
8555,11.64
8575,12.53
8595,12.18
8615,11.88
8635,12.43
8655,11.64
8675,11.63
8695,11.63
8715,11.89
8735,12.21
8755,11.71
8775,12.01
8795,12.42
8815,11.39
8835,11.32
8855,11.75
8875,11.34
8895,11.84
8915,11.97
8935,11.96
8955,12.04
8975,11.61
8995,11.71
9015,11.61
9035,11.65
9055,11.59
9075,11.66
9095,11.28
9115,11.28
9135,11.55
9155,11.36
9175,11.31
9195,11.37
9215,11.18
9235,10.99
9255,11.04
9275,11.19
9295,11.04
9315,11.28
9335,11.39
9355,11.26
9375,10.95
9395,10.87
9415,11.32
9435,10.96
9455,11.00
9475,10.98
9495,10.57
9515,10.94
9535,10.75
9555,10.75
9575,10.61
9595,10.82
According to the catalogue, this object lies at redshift 0.000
